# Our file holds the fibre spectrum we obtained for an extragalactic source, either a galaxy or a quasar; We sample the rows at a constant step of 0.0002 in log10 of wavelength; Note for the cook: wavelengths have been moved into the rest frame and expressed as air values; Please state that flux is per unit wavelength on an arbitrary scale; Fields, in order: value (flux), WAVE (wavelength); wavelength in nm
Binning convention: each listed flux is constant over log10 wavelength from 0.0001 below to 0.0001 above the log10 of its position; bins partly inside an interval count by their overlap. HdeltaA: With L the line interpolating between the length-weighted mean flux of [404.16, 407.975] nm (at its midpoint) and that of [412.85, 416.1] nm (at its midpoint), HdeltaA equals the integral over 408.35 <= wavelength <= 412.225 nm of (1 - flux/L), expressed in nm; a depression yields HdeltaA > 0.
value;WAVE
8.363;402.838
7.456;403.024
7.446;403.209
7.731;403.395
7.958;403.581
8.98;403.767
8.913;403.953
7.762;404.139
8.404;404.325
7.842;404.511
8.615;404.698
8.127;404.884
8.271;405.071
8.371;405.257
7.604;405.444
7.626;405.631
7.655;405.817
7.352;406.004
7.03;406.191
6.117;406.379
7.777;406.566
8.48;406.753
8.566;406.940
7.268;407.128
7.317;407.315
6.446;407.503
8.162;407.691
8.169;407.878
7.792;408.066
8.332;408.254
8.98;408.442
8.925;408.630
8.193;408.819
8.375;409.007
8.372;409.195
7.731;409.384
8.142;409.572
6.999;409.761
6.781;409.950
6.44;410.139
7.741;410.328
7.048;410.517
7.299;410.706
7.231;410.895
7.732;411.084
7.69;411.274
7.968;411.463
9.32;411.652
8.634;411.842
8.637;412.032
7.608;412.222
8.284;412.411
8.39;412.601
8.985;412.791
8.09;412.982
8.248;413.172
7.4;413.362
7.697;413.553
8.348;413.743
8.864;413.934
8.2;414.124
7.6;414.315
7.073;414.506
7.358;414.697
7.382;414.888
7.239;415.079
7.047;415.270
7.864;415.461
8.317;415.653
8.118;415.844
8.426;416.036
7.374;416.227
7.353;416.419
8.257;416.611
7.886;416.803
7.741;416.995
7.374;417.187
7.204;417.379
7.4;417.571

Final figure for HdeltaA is -0.050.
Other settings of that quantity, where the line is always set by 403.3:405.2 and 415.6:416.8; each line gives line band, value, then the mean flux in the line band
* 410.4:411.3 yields 0.08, 7.39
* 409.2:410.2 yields 0.10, 7.34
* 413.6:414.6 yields 0.00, 8.01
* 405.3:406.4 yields 0.12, 7.35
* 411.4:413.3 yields -0.08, 8.41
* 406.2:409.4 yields 0.10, 7.92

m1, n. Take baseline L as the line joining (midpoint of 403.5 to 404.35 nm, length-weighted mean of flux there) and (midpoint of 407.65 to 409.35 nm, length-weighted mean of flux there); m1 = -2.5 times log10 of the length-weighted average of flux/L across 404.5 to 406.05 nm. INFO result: 0.06 mag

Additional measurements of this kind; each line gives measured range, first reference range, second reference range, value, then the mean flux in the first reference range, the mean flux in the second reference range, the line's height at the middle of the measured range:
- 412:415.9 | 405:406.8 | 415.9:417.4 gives -0.03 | 7.6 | 7.74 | 7.7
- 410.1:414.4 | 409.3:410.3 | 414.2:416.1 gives -0.08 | 7.25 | 7.63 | 7.42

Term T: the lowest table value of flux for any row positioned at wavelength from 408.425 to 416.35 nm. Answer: 6.44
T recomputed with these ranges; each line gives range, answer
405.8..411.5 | 6.117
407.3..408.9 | 6.446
